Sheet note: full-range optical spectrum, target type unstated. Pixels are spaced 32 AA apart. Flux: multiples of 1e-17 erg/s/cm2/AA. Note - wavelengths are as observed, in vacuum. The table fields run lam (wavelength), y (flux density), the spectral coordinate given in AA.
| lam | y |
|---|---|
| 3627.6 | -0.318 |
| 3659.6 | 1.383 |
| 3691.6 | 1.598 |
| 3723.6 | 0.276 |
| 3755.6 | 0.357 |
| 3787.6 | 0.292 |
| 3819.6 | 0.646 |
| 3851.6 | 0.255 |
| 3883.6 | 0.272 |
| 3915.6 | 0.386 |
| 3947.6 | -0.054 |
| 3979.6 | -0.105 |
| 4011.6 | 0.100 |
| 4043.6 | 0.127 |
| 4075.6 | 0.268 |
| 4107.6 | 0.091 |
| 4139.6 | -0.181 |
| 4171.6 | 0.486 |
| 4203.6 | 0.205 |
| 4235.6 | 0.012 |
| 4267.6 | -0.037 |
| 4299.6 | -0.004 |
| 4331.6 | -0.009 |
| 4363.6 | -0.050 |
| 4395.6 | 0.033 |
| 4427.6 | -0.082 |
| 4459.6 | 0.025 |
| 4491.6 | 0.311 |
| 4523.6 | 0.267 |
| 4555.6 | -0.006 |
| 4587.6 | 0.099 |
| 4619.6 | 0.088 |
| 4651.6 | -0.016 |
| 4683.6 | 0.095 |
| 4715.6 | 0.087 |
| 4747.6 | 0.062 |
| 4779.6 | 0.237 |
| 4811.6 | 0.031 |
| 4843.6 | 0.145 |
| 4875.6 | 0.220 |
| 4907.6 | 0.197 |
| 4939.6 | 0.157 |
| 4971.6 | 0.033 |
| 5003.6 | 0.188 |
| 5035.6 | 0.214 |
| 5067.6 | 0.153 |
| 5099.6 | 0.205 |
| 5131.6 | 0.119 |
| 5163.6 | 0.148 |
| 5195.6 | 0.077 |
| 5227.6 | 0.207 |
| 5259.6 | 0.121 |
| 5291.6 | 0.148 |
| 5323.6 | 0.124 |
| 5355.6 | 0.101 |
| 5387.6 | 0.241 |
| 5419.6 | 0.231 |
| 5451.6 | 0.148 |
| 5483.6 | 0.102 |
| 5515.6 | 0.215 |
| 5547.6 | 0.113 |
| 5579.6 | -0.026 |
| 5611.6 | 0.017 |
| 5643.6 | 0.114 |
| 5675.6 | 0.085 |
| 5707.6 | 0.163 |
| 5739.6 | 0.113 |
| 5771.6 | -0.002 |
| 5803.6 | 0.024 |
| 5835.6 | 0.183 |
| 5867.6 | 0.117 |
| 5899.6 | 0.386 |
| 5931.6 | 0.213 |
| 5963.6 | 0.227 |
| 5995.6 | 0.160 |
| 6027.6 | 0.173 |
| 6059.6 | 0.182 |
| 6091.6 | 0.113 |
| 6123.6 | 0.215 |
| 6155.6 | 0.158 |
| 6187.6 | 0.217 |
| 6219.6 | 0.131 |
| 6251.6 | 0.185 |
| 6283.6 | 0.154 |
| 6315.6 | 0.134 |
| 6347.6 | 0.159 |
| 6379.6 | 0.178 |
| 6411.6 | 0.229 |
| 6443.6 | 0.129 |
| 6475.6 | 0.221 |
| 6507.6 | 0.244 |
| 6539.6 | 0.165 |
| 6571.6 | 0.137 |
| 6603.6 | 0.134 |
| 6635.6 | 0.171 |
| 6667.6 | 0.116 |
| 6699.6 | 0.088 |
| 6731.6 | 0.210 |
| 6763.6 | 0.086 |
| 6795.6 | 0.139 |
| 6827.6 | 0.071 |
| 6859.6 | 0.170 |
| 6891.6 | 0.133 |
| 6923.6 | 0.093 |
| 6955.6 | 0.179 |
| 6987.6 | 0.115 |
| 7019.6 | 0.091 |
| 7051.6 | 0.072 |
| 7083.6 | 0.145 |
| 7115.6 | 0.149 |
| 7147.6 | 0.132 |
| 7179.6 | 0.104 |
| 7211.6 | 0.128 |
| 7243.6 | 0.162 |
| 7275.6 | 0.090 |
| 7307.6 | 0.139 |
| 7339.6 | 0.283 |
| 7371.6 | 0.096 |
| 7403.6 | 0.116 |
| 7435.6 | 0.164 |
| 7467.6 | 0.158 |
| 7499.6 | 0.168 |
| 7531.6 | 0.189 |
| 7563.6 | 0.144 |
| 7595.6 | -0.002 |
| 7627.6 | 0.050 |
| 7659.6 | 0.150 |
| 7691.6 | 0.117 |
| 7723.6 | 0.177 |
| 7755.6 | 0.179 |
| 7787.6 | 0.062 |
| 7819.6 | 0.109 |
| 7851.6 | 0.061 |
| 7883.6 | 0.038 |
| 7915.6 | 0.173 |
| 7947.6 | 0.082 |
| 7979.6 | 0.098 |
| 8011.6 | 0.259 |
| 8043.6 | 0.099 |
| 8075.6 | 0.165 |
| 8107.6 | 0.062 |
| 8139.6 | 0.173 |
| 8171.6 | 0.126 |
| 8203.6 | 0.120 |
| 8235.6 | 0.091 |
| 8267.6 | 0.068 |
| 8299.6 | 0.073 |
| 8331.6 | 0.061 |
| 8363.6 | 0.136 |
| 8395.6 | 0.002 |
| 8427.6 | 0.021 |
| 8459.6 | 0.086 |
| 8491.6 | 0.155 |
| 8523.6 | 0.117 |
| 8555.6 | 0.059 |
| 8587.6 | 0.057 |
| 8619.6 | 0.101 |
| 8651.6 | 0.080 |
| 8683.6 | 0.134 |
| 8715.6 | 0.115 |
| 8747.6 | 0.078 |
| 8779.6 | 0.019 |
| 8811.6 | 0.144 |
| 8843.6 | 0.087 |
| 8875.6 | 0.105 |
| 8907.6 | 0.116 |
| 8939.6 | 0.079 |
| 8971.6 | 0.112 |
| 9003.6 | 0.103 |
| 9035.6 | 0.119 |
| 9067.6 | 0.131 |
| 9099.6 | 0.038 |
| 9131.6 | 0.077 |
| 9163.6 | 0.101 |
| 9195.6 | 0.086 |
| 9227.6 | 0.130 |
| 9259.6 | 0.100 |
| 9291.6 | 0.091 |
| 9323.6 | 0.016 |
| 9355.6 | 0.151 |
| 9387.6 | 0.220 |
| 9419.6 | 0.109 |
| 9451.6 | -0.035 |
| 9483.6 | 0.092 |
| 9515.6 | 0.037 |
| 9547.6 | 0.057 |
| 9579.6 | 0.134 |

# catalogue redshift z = 0.116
